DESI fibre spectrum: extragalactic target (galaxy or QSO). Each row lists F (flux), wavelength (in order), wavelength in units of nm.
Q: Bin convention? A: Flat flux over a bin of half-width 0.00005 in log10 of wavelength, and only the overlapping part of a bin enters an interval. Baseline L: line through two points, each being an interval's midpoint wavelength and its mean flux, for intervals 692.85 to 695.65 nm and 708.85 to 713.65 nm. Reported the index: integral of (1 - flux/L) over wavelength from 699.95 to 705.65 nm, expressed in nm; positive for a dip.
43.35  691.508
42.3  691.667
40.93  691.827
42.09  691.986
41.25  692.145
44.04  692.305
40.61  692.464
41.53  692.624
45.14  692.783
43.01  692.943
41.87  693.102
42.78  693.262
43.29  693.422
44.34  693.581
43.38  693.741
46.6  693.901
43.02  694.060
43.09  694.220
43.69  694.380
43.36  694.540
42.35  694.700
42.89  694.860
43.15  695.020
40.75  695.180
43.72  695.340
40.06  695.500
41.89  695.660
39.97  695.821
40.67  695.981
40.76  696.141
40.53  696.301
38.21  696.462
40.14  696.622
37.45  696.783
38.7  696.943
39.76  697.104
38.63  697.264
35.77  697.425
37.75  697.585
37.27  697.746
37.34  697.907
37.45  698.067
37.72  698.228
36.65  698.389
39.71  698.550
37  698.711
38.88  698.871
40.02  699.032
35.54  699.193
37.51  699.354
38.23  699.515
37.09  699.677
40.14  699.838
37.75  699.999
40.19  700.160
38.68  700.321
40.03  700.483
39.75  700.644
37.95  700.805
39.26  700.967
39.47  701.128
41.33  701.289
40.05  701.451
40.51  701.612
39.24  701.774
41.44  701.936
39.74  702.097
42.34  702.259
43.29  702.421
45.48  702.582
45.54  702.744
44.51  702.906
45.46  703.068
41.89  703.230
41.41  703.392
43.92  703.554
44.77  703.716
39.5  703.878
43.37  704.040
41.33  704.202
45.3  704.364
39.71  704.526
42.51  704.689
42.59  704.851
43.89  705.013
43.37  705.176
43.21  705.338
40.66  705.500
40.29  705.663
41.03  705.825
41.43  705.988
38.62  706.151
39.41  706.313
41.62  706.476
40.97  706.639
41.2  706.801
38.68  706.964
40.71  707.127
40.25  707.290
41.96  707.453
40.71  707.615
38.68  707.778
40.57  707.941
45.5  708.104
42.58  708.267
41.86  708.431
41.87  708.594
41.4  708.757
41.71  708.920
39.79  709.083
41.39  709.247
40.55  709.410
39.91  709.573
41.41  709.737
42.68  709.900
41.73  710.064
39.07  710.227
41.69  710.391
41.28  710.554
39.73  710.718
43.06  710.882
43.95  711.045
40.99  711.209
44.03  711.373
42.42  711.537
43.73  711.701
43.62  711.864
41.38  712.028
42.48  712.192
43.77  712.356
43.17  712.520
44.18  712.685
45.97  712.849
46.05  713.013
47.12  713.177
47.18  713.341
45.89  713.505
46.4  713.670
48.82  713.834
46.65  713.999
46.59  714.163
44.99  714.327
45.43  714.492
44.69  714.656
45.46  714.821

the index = 0.16 nm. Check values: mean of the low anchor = 43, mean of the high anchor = 42.8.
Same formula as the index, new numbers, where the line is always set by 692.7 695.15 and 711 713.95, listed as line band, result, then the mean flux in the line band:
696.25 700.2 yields 0.50 nm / 38.2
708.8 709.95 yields 0.09 nm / 41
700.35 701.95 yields 0.15 nm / 39.8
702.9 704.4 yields 0.03 nm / 43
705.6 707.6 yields 0.17 nm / 40.5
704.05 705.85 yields 0.07 nm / 42.3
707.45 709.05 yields 0.10 nm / 41.6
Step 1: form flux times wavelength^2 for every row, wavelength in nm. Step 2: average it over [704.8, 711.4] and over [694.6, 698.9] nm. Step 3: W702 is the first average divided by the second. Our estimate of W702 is 1.1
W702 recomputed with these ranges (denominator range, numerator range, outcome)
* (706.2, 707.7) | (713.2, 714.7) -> 1.17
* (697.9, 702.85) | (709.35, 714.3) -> 1.14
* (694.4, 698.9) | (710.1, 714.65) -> 1.16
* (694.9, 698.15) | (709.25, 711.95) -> 1.10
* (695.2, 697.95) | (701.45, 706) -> 1.10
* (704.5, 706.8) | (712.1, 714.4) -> 1.13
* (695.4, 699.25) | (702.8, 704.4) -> 1.13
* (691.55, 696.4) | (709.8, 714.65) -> 1.09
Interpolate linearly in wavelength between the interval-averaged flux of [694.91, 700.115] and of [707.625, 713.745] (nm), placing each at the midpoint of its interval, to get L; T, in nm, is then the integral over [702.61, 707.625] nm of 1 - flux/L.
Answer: -0.111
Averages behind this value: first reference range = 39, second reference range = 42.6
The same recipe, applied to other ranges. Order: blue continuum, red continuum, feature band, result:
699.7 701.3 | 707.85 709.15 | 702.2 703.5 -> -0.12 nm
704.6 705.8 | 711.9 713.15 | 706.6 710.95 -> 0.20 nm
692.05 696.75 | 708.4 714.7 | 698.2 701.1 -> 0.28 nm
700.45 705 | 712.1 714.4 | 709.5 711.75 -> 0.15 nm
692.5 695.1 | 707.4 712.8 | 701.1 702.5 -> 0.06 nm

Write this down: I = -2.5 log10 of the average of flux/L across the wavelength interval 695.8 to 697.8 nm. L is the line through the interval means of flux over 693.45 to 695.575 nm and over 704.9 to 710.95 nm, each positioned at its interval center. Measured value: 0.10 mag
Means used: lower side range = 43.1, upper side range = 41.2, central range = 38.9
